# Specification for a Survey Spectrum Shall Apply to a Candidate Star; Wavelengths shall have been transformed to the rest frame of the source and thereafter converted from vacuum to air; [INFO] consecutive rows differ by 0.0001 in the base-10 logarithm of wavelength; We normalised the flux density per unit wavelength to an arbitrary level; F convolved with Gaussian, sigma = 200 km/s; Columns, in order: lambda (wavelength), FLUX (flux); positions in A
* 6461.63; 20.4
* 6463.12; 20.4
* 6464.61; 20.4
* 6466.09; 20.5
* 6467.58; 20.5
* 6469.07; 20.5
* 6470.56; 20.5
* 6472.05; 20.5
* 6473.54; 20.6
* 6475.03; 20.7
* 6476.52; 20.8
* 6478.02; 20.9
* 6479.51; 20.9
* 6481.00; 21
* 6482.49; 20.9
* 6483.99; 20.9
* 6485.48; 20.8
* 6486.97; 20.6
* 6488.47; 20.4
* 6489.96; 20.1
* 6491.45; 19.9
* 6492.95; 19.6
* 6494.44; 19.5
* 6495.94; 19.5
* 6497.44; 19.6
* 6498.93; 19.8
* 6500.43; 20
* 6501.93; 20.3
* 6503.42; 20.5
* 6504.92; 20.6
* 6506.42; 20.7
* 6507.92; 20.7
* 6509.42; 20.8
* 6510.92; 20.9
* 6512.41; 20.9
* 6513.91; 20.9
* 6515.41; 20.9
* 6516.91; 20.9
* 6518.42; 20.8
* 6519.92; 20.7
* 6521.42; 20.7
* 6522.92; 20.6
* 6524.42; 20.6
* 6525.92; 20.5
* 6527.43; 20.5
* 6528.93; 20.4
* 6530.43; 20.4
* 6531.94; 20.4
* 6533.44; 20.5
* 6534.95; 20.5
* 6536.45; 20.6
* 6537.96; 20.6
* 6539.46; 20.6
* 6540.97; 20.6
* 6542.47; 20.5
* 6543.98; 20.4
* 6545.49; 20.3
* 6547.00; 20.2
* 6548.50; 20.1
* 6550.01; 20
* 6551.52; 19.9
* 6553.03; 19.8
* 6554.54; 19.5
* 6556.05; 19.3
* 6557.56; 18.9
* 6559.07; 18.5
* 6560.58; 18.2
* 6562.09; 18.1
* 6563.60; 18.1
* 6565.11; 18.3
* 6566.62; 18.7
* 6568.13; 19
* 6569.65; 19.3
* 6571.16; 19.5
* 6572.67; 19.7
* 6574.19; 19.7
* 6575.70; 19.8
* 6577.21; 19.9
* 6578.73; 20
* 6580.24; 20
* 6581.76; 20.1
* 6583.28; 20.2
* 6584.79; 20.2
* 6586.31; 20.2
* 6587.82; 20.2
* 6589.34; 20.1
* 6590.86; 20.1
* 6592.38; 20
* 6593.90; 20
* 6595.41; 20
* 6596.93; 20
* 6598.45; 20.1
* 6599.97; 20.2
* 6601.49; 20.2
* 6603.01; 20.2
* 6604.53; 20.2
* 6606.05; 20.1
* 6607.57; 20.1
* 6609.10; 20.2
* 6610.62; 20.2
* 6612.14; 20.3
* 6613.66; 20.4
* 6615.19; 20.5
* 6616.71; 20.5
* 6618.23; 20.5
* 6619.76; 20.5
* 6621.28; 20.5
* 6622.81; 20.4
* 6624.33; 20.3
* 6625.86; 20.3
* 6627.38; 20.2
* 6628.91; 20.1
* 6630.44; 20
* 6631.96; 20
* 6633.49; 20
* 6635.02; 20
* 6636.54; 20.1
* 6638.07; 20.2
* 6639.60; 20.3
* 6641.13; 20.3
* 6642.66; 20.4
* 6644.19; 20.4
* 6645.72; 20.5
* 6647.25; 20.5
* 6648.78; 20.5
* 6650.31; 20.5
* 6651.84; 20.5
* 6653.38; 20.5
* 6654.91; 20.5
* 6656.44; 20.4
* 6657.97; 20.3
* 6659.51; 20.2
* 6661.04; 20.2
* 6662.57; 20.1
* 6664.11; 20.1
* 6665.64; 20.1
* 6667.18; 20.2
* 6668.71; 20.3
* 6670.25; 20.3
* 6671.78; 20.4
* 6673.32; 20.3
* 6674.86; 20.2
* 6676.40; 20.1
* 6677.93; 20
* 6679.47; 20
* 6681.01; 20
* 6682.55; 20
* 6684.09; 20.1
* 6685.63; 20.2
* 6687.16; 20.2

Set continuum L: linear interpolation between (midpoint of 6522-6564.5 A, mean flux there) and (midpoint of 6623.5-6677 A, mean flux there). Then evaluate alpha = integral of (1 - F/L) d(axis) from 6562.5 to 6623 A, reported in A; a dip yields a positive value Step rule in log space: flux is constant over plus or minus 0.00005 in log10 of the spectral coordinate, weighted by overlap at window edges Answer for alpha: 0.5 A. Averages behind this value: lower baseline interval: 19.9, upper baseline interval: 20.3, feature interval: 19.9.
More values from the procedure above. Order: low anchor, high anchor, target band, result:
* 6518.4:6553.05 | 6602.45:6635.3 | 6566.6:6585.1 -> 0.6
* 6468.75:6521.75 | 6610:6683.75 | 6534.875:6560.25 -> 0.6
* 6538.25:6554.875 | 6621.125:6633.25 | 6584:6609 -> 0.1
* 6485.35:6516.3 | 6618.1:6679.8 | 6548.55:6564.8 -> 1.0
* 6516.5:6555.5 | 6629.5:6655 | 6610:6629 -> 0.0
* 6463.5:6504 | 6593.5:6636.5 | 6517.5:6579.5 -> 1.3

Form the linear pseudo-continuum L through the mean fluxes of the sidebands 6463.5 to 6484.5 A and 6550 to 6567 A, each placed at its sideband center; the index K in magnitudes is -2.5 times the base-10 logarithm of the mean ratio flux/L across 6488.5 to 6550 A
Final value -0.04 mag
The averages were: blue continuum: 20.7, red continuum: 18.9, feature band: 20.4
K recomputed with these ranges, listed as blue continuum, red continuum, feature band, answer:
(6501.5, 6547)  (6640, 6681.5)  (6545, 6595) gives 0.05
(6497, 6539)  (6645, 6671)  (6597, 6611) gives 0.01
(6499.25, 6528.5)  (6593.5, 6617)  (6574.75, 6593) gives 0.01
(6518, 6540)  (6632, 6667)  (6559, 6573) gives 0.10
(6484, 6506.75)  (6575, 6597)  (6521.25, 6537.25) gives -0.02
